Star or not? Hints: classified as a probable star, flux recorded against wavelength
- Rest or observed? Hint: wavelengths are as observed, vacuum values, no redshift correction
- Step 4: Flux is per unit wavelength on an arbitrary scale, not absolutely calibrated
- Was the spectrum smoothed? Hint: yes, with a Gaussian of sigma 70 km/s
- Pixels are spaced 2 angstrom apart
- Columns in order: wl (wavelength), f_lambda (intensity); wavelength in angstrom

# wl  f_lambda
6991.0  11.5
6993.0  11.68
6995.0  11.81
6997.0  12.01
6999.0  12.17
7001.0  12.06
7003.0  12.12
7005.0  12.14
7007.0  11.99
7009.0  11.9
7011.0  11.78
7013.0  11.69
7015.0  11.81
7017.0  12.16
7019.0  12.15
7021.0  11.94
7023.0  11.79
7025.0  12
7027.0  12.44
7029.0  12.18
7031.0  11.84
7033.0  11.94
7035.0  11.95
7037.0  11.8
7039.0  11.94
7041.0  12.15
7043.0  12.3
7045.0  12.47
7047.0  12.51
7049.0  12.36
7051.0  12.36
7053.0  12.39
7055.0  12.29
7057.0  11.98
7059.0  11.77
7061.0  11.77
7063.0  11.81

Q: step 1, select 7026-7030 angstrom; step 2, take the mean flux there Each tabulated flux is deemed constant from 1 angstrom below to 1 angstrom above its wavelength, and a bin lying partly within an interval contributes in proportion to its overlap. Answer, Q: 12.3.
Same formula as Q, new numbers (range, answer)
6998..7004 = 12.1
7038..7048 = 12.3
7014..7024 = 12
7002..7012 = 12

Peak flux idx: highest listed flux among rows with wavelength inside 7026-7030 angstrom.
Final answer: 12.44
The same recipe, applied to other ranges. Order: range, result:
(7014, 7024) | 12.16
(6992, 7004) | 12.17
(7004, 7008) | 12.14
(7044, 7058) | 12.51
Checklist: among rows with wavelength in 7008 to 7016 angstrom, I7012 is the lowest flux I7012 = 11.69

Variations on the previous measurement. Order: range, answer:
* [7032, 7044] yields 11.8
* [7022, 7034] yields 11.79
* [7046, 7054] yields 12.36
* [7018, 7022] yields 11.94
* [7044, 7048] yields 12.47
